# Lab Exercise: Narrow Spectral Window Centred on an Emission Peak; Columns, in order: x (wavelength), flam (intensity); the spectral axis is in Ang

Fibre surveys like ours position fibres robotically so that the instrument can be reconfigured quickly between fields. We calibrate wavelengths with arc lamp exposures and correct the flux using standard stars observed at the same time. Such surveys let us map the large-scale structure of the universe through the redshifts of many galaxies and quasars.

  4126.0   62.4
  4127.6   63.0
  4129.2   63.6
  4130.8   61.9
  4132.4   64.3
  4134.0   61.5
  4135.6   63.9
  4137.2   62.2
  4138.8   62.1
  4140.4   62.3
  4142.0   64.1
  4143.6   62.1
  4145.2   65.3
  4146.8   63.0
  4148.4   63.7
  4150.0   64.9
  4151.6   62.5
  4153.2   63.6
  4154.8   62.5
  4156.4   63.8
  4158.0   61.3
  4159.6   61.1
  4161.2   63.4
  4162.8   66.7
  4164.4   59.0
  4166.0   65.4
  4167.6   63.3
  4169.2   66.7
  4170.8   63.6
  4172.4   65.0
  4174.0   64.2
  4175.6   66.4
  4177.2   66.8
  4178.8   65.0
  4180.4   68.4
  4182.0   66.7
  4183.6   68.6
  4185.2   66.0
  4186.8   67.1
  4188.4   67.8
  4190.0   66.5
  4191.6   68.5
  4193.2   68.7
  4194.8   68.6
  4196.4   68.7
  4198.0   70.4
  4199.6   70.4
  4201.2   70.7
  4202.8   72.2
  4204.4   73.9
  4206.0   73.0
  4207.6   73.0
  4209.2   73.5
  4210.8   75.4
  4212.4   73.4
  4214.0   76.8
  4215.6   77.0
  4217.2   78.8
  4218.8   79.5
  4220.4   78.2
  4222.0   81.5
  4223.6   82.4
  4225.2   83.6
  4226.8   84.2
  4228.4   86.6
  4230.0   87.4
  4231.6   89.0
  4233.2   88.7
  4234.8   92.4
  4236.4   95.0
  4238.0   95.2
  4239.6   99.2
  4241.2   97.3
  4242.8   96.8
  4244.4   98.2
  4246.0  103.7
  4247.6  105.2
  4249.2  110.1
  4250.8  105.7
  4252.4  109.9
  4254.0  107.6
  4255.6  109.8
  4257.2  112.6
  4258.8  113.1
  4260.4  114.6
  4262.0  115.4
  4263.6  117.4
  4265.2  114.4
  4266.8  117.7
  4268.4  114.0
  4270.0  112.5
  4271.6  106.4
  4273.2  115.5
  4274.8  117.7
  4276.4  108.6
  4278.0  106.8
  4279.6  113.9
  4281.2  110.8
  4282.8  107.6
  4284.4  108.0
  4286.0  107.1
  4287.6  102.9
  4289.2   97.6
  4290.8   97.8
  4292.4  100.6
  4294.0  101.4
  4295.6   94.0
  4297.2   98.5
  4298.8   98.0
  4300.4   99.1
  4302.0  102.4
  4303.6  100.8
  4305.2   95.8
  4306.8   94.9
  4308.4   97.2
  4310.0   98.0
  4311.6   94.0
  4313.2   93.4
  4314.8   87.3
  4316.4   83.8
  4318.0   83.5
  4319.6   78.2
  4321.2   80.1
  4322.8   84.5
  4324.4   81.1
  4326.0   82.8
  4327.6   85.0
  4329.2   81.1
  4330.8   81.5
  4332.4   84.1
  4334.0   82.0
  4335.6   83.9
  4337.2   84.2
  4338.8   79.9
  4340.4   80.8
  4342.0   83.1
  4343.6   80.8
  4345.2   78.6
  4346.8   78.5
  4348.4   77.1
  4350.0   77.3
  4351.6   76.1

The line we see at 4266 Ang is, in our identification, C IV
